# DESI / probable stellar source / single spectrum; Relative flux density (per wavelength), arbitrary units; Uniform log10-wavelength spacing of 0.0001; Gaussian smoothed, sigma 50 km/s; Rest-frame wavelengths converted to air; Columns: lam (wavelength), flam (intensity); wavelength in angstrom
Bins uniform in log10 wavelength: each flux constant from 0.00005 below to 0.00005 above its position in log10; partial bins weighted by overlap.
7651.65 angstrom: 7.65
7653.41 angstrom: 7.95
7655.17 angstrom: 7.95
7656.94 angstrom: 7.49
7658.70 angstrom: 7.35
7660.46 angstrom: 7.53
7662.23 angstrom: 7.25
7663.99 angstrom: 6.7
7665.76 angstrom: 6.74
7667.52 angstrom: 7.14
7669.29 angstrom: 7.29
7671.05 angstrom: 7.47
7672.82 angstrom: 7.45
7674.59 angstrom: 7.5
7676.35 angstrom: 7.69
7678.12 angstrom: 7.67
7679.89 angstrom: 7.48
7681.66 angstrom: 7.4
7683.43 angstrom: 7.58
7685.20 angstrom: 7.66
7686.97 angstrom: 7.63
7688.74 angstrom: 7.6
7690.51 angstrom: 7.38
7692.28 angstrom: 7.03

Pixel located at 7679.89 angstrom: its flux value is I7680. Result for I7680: 7.48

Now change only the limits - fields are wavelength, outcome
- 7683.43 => 7.58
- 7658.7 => 7.35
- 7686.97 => 7.63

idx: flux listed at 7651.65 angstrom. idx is 7.65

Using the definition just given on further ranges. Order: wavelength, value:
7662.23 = 7.25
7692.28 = 7.03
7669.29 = 7.29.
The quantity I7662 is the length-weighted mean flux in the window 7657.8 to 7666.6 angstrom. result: 7.12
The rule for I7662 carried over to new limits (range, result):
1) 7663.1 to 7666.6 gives 6.72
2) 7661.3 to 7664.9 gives 6.97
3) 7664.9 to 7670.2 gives 7.07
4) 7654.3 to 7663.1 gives 7.51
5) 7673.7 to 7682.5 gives 7.55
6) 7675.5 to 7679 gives 7.67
